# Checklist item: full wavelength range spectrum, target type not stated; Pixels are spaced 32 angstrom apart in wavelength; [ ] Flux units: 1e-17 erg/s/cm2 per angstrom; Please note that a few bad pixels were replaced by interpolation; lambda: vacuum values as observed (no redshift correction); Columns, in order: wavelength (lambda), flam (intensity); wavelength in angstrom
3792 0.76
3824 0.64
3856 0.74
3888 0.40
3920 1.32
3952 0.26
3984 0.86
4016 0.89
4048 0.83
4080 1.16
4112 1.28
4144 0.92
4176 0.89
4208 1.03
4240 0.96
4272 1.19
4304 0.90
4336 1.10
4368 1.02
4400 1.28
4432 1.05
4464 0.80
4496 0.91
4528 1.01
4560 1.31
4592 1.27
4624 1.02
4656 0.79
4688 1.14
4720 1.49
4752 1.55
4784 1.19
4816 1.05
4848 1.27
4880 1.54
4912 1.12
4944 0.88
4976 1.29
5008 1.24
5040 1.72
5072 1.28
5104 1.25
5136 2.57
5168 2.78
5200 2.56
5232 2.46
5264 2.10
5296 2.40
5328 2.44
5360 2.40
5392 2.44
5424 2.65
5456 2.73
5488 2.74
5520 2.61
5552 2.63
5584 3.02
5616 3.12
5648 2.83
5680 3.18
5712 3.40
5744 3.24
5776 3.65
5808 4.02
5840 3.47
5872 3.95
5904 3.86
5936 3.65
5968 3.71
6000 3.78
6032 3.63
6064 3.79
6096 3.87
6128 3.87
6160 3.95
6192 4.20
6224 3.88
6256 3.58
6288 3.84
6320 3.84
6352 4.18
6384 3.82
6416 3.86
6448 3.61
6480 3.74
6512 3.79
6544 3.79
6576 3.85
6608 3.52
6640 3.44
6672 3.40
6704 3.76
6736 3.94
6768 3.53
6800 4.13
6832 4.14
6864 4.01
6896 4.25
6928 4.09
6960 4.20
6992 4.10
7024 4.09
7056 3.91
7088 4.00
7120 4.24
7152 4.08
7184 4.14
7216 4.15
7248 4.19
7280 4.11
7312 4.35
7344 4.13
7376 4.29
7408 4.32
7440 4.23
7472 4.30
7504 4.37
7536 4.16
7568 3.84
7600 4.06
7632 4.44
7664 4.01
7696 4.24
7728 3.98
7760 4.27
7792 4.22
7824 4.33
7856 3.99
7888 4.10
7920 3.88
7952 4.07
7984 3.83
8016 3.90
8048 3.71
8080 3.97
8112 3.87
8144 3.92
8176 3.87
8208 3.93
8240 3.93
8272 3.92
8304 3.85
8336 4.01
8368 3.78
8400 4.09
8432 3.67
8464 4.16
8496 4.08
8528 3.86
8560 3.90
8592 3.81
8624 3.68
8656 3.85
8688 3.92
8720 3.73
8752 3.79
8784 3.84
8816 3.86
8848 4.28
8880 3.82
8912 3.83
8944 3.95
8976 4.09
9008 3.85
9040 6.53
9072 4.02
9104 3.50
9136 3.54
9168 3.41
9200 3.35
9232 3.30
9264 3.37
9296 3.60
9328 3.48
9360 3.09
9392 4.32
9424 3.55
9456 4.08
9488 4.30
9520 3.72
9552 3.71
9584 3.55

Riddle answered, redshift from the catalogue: 0.286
